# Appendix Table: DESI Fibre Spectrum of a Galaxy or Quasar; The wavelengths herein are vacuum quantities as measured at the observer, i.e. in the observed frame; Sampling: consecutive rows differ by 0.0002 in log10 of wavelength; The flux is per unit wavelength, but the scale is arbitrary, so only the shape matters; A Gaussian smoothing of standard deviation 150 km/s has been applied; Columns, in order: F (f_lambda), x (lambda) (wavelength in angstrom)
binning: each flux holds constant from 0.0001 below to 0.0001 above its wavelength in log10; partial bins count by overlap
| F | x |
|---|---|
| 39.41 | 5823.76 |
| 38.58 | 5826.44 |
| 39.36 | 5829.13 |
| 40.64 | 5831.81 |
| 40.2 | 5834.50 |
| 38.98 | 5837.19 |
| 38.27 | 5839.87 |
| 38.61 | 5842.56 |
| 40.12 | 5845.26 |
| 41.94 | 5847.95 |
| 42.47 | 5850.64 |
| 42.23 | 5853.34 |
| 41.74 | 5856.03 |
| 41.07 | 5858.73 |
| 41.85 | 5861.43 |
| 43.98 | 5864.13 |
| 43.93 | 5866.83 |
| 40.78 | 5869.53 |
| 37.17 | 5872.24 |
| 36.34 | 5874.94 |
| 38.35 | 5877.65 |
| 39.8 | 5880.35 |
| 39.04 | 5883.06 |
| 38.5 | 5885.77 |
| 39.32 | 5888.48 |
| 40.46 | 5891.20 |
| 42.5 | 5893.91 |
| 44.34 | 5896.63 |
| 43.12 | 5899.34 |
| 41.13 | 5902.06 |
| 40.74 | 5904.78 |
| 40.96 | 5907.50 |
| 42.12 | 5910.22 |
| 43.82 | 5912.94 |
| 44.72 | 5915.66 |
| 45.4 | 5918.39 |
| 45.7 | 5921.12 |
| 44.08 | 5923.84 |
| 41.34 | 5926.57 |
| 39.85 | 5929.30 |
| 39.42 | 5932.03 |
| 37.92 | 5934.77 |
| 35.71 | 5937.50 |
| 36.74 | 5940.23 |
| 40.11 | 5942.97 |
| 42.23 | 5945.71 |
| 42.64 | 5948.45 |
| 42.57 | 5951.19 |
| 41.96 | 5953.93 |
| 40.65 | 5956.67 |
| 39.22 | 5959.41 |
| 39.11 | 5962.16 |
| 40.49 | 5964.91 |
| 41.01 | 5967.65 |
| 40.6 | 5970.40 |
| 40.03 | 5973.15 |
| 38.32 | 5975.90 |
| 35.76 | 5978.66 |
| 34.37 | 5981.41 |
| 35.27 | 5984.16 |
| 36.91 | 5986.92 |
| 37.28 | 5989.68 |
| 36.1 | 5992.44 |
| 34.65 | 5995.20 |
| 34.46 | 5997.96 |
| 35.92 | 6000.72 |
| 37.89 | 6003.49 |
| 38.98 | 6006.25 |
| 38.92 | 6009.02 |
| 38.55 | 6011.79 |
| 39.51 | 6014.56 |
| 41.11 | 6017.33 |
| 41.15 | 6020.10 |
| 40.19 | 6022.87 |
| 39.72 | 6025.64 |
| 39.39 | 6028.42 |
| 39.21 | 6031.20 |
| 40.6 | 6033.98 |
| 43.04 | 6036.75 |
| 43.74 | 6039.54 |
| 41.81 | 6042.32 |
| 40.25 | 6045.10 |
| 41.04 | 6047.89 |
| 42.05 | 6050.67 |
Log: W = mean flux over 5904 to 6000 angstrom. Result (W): 39.7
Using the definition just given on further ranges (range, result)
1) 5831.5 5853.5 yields 40.3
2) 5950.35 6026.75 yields 38.6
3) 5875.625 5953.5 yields 41.1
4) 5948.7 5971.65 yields 40.8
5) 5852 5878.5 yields 40.8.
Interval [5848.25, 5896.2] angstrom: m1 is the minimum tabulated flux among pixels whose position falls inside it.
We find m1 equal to 36.34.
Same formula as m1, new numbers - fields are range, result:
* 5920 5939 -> 35.71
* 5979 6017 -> 34.37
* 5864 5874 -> 37.17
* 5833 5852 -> 38.27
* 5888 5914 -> 39.32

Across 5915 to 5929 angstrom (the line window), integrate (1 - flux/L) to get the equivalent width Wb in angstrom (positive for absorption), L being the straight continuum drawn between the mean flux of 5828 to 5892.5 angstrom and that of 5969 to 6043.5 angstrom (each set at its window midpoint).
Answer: -1.5 angstrom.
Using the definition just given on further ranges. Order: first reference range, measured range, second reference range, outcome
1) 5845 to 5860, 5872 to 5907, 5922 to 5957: 0.85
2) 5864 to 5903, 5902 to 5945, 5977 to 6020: -2.09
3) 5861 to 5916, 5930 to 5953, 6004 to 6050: 0.61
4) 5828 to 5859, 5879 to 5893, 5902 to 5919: 0.79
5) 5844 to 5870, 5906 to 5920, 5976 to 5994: -1.41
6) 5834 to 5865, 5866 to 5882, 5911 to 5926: 1.12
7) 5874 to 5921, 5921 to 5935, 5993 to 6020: -0.30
